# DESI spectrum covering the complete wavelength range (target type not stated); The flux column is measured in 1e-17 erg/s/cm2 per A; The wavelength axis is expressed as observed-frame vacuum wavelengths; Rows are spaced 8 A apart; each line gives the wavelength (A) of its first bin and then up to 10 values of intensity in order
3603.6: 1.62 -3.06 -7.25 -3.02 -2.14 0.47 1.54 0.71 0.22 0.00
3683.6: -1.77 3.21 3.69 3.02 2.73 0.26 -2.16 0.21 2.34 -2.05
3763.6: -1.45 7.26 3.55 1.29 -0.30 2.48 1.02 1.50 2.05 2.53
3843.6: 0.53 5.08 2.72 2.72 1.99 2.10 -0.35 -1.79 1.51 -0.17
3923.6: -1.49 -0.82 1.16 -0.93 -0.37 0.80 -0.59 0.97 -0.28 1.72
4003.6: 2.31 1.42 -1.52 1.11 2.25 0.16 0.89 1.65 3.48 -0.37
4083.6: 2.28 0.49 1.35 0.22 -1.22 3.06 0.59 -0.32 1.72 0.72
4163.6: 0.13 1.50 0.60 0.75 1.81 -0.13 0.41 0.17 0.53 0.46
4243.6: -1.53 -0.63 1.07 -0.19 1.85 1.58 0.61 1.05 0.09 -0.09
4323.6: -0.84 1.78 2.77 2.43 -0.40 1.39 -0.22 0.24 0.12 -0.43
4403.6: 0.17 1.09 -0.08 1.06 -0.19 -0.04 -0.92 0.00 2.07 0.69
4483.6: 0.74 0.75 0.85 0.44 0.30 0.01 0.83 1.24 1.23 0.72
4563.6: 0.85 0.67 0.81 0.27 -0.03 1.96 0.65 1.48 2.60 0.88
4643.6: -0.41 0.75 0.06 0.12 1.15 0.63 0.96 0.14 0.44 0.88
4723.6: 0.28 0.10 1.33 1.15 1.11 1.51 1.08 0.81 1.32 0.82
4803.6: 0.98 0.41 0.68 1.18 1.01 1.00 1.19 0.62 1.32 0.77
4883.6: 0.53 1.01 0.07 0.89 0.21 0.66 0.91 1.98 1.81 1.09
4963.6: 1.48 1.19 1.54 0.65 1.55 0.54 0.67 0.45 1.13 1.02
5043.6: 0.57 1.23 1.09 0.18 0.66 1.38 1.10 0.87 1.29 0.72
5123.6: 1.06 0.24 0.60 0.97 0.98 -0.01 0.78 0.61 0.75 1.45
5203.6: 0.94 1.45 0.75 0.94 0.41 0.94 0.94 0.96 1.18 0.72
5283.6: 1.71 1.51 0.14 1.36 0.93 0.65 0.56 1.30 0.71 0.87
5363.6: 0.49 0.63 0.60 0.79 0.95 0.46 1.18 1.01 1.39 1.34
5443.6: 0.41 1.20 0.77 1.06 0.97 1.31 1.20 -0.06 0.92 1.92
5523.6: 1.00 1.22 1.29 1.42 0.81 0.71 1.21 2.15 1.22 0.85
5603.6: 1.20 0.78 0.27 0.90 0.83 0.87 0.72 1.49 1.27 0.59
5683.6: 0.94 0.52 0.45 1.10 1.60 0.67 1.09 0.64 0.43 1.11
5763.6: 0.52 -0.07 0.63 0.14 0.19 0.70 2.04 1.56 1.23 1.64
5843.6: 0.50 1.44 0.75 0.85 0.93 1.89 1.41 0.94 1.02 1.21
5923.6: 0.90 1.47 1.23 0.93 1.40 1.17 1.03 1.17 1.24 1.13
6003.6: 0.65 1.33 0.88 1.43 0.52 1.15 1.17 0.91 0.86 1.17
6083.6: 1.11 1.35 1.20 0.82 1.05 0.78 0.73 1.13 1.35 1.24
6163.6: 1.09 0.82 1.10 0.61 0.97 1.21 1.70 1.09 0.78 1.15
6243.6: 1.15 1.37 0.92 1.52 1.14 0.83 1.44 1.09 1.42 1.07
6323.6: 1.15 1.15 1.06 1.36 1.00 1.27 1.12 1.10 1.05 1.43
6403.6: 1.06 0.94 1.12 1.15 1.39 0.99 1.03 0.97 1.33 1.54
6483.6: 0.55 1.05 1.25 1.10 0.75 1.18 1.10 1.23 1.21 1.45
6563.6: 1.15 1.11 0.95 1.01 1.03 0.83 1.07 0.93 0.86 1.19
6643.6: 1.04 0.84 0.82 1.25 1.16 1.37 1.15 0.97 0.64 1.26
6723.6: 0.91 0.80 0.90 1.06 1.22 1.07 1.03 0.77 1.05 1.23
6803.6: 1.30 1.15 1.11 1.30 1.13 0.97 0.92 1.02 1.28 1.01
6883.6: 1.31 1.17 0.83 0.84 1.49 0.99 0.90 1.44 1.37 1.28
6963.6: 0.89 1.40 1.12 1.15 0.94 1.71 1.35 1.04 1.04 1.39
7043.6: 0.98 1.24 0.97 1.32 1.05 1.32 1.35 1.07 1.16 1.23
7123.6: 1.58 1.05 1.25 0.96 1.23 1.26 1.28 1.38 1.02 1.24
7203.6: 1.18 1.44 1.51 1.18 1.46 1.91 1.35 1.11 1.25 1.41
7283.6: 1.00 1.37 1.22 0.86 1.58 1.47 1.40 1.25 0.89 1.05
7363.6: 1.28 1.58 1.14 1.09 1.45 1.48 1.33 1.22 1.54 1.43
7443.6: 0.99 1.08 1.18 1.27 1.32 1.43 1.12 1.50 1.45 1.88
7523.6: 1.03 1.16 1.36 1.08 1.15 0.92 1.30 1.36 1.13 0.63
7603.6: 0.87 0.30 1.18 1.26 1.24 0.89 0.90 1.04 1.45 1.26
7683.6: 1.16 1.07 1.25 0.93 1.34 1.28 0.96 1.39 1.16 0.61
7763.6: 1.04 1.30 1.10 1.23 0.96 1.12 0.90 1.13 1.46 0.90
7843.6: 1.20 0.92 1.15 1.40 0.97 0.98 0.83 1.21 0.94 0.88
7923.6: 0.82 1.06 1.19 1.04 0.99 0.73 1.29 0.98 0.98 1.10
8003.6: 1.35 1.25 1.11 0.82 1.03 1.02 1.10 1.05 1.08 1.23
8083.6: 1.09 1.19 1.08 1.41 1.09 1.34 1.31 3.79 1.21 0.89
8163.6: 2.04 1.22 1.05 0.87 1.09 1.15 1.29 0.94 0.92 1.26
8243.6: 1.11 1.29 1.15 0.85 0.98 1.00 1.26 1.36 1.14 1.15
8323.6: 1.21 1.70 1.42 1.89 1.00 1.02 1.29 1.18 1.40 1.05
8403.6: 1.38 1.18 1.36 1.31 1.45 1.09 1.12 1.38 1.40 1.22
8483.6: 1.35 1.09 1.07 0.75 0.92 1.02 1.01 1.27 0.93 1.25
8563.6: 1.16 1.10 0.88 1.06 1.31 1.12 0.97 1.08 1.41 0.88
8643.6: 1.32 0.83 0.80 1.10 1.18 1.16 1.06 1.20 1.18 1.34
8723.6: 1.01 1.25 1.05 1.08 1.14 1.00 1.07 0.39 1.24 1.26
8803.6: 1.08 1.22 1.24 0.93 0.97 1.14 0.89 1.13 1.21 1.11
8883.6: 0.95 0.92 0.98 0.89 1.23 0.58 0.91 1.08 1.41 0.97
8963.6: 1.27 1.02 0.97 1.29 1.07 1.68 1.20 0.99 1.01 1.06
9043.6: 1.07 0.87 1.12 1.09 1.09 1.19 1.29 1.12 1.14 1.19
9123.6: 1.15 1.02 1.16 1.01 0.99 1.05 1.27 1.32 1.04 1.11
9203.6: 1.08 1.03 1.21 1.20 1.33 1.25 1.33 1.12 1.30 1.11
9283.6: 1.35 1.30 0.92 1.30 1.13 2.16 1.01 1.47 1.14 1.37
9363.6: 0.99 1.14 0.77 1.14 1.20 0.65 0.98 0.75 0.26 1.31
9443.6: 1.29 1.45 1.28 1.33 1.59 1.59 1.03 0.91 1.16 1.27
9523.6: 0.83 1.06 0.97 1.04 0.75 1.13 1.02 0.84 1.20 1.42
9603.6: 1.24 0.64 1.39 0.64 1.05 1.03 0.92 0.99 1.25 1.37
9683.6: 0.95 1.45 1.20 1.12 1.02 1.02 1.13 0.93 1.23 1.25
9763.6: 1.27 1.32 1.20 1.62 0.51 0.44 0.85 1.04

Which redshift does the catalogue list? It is 0.24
